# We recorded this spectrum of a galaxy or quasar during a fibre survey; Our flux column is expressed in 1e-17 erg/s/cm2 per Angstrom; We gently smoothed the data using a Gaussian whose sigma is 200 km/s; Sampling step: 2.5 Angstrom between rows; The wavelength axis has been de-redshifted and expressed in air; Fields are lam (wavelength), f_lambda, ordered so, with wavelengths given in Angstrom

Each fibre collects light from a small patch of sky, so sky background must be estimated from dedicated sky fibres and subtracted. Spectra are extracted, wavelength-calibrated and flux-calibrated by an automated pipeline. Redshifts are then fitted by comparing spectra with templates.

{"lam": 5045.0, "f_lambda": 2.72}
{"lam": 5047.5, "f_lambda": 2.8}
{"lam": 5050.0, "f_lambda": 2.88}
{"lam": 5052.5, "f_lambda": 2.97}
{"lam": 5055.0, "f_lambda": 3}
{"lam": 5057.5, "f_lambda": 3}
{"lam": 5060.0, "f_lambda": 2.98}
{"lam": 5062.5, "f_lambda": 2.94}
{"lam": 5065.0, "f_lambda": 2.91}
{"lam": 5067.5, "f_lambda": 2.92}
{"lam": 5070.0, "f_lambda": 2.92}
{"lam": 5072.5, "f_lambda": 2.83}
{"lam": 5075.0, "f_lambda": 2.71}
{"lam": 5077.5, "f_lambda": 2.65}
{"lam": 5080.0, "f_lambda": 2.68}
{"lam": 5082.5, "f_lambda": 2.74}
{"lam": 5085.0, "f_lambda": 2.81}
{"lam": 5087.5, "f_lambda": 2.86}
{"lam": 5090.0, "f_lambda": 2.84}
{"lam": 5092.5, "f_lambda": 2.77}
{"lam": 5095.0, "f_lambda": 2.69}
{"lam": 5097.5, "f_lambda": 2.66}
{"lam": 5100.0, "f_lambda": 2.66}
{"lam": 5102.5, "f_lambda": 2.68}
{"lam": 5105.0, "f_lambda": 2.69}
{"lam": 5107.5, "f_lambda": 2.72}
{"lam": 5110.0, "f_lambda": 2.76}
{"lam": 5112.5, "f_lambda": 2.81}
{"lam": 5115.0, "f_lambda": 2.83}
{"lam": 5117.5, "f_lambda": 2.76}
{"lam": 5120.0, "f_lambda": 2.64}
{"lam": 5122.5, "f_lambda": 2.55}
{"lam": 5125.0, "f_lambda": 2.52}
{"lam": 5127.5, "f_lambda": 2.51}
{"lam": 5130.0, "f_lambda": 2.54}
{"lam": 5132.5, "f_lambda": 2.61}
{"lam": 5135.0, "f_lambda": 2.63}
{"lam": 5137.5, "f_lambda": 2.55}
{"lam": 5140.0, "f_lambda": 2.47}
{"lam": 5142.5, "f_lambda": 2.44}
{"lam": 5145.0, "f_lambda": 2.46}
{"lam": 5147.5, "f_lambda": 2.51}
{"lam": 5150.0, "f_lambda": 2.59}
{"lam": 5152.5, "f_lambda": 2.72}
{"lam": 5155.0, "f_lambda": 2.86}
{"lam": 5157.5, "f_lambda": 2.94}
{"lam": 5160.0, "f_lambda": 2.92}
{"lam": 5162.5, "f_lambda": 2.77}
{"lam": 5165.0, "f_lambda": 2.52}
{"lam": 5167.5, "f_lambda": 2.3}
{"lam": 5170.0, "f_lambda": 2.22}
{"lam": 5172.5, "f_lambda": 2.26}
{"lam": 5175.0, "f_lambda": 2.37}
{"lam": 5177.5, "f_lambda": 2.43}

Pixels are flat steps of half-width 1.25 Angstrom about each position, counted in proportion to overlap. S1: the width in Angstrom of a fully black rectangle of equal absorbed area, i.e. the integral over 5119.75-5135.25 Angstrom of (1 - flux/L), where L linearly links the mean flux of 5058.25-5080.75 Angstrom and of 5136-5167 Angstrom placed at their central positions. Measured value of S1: 0.77 Angstrom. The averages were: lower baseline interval 2.84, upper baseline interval 2.64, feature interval 2.56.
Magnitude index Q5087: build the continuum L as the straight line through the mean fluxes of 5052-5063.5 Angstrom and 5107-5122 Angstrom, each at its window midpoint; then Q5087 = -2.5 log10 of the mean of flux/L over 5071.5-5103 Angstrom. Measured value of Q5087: 0.05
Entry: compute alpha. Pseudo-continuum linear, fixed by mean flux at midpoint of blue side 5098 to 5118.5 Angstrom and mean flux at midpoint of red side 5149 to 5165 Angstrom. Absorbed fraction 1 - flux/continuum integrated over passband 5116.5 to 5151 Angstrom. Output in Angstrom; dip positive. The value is 2.6 Angstrom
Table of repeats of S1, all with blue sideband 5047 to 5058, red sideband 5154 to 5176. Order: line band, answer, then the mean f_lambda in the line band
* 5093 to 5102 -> 0.4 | 2.68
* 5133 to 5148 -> 0.8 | 2.52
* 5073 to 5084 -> 0.6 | 2.71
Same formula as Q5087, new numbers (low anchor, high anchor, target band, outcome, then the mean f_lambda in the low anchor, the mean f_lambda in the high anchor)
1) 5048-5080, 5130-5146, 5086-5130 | -0.011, 2.88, 2.53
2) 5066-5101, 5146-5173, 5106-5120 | -0.022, 2.77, 2.61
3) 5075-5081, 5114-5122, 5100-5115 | -0.010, 2.67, 2.72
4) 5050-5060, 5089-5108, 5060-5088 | 0.015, 2.98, 2.71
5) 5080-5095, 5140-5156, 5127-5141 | 0.031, 2.78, 2.58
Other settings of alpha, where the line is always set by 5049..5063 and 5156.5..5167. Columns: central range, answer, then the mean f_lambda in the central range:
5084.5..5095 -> 0.33 Angstrom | 2.81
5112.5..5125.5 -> 0.71 Angstrom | 2.68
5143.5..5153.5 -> 0.77 Angstrom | 2.56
